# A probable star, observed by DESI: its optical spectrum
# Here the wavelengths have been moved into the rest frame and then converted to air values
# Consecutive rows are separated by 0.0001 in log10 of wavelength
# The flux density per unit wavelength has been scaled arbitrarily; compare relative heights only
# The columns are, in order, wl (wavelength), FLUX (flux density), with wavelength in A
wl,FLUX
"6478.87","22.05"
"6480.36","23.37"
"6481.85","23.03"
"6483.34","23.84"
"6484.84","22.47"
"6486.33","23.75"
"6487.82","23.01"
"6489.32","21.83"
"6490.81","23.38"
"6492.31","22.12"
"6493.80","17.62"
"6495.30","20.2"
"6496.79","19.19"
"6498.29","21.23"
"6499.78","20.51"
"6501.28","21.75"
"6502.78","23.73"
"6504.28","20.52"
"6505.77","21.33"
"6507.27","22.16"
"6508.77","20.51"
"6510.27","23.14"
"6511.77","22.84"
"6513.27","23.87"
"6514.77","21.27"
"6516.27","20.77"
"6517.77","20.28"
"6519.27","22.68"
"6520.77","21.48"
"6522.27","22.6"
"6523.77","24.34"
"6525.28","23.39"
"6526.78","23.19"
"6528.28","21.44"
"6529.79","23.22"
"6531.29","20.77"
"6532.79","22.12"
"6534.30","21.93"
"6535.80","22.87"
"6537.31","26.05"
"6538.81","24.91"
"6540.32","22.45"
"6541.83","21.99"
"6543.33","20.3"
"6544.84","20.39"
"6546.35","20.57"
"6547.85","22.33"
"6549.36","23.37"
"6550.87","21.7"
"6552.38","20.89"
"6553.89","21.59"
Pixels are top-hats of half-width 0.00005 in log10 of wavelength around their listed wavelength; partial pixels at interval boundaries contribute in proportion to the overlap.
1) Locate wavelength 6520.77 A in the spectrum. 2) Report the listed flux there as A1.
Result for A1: 21.48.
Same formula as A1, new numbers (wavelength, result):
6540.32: 22.45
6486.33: 23.75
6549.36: 23.37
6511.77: 22.84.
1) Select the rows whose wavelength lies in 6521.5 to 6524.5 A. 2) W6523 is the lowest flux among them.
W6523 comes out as 22.6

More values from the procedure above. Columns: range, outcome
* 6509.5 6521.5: 20.28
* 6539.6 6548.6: 20.3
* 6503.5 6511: 20.51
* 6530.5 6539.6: 20.77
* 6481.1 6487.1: 22.47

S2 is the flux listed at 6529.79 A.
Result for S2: 23.22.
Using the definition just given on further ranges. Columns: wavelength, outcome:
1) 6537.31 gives 26.05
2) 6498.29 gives 21.23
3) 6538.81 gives 24.91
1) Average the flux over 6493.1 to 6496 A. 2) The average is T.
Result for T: 18.9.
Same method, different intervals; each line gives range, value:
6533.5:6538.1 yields 23.6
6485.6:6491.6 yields 23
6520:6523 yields 22.1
